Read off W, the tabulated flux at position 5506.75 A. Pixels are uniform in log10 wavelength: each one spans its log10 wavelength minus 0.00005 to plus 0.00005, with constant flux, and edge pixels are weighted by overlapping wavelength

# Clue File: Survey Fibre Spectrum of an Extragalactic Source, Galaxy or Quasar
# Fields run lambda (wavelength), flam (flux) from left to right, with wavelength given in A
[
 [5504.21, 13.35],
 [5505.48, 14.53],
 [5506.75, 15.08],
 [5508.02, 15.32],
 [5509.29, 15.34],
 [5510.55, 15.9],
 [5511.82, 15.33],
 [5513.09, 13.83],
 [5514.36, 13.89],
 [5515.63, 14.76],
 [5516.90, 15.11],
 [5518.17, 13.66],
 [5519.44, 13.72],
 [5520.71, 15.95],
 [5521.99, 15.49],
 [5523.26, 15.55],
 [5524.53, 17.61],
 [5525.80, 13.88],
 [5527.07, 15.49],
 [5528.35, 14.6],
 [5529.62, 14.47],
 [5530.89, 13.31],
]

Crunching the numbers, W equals 15.08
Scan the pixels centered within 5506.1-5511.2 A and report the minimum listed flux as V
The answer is 15.08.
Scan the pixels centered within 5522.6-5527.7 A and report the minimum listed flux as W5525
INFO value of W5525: 13.88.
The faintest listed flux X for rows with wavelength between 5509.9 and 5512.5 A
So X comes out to 15.33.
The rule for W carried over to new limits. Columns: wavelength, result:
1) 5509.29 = 15.34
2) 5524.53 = 17.61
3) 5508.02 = 15.32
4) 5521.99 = 15.49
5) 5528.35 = 14.6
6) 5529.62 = 14.47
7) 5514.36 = 13.89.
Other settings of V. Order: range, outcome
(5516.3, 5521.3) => 13.66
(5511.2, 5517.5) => 13.83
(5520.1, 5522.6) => 15.49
